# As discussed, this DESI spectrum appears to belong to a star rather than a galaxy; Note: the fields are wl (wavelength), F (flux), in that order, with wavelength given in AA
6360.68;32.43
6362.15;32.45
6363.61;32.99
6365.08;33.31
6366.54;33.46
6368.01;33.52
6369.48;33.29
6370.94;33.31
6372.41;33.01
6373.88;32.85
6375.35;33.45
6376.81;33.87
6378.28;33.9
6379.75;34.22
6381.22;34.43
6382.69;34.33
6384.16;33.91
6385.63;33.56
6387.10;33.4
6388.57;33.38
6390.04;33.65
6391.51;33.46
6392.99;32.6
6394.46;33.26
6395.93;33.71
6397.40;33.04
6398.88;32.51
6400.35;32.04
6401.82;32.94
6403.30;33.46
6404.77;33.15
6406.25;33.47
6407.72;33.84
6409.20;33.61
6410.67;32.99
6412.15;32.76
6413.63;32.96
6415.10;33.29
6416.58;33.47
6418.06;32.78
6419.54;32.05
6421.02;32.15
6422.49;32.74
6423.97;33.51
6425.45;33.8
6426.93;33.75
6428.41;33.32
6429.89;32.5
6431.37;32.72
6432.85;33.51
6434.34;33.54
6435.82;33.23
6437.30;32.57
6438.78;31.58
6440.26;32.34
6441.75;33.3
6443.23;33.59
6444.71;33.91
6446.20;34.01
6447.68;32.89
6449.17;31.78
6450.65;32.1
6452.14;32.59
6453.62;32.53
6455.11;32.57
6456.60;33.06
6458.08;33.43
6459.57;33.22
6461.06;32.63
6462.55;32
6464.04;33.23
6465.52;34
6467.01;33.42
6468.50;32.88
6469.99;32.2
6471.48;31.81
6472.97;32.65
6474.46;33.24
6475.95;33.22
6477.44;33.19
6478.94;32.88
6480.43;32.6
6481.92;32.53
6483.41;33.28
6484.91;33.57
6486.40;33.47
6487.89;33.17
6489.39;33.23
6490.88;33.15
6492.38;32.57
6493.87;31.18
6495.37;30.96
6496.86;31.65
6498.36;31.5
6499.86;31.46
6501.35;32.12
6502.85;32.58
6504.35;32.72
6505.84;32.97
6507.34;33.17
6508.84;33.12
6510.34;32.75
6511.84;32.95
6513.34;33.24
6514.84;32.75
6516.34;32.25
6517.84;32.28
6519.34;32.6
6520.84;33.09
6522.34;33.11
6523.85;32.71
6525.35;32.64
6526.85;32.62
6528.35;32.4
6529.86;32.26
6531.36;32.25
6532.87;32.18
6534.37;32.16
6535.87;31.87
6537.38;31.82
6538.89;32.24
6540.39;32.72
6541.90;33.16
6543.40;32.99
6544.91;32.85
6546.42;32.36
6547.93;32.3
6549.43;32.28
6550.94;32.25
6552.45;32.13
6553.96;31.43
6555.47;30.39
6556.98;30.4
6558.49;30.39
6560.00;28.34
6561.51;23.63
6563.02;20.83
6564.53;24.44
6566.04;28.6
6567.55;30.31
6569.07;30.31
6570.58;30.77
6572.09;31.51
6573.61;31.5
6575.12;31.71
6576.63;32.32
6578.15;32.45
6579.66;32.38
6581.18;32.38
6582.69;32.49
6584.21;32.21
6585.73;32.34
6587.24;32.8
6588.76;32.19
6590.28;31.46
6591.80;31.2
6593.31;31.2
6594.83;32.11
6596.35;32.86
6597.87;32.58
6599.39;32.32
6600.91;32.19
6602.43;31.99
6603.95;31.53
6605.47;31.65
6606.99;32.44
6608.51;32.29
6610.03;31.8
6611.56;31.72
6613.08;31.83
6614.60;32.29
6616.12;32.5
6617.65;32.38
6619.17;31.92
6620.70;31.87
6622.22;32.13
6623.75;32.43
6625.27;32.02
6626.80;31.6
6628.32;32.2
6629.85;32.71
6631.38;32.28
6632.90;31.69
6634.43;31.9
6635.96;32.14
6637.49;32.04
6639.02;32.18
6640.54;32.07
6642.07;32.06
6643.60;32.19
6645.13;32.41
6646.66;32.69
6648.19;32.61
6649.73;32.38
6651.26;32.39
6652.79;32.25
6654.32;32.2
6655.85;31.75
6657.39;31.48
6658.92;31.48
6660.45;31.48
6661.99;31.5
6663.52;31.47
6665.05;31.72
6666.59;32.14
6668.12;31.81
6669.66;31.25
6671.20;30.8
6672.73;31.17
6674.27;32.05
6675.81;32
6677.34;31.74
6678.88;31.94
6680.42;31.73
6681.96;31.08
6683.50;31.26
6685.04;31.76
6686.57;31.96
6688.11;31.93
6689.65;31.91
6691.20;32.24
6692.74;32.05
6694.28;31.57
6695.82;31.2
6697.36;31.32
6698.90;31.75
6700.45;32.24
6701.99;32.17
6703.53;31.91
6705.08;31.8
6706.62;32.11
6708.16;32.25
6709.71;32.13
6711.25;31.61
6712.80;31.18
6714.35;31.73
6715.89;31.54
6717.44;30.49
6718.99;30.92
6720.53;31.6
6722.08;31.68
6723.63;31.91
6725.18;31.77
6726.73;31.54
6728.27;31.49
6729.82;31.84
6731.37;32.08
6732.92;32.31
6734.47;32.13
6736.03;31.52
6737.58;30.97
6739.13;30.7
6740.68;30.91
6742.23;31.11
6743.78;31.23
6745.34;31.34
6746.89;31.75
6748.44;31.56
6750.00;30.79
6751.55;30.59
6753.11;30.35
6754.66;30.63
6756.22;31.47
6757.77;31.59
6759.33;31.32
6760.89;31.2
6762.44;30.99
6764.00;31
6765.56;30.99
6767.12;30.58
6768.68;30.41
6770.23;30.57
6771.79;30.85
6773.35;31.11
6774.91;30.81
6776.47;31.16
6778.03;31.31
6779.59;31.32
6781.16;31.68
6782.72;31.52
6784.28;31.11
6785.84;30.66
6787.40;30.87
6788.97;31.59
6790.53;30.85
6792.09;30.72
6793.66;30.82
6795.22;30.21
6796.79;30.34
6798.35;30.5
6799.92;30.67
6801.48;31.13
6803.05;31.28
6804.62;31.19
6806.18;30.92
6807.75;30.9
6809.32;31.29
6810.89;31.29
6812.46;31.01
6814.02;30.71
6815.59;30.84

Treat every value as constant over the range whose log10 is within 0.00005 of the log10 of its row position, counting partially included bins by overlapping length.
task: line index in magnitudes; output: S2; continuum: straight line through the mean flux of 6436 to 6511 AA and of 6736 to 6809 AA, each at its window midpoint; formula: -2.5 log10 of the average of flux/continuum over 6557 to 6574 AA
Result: 0.14 mag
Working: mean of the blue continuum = 32.7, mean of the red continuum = 31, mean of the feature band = 28.3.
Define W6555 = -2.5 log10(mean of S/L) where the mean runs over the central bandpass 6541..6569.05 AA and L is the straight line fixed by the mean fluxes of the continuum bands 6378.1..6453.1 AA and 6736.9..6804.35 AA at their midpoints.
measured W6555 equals 0.08 mag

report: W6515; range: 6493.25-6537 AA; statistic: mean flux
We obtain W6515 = 32.4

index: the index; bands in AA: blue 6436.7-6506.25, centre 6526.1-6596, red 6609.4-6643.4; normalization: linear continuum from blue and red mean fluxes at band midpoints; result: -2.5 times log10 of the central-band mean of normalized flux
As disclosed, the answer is 0.04 mag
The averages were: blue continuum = 32.7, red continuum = 32.1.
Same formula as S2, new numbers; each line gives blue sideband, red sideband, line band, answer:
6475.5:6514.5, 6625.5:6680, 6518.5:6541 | 0.00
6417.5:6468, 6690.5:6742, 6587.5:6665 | 0.00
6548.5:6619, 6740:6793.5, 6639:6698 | -0.03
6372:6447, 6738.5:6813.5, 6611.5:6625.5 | -0.01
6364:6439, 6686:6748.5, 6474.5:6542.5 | 0.00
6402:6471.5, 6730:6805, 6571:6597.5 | 0.00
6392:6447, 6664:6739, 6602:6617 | 0.00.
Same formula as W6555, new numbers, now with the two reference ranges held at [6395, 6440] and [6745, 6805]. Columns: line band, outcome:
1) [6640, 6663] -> -0.01 mag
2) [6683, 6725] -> -0.01 mag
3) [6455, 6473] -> 0.00 mag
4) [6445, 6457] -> 0.00 mag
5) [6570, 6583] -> 0.01 mag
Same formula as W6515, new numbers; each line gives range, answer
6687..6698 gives 31.7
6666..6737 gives 31.7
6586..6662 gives 32.1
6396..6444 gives 33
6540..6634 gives 31.4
